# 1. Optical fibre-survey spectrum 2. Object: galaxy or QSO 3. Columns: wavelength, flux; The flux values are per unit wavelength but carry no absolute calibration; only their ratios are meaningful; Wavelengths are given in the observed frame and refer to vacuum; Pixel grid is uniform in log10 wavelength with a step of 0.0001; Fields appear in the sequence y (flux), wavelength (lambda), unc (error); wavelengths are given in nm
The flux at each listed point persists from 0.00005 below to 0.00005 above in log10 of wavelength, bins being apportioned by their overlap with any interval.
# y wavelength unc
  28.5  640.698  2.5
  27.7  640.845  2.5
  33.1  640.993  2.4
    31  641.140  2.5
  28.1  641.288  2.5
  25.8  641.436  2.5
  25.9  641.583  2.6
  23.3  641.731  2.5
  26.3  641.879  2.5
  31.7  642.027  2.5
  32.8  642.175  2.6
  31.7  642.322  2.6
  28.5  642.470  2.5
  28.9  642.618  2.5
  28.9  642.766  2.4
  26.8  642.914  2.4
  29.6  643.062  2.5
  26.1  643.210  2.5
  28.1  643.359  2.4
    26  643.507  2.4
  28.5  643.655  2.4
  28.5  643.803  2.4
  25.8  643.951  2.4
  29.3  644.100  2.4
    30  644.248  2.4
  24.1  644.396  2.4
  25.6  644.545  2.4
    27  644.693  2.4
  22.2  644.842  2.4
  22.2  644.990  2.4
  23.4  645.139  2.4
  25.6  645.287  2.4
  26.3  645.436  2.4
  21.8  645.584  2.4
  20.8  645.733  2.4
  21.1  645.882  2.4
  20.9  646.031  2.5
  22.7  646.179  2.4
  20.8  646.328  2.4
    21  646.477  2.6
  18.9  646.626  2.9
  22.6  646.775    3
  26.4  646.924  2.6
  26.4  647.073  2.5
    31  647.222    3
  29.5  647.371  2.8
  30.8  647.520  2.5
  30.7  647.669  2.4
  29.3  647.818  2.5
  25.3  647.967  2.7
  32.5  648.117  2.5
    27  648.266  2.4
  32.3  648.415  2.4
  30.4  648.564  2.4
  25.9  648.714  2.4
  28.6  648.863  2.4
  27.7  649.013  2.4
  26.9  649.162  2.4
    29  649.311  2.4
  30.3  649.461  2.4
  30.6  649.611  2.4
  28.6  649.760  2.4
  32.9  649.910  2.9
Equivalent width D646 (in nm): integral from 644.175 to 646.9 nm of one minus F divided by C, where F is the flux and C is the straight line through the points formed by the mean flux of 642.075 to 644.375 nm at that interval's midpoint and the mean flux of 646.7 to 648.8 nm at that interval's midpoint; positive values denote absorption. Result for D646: 0.51 nm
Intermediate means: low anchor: 28.6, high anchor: 28.6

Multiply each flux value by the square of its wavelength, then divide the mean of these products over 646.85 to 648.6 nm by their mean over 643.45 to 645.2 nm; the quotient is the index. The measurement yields 1.1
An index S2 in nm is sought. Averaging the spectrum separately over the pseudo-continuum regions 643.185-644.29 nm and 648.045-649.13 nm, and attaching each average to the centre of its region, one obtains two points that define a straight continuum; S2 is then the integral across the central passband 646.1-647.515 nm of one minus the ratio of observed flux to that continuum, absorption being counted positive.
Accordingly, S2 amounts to 0.20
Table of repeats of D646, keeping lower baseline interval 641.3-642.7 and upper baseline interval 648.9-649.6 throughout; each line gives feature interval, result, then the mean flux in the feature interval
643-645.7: 0.23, 26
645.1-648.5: 0.35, 25.6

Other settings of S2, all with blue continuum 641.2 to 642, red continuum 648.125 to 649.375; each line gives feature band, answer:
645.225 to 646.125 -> 0.161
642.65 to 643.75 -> -0.039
